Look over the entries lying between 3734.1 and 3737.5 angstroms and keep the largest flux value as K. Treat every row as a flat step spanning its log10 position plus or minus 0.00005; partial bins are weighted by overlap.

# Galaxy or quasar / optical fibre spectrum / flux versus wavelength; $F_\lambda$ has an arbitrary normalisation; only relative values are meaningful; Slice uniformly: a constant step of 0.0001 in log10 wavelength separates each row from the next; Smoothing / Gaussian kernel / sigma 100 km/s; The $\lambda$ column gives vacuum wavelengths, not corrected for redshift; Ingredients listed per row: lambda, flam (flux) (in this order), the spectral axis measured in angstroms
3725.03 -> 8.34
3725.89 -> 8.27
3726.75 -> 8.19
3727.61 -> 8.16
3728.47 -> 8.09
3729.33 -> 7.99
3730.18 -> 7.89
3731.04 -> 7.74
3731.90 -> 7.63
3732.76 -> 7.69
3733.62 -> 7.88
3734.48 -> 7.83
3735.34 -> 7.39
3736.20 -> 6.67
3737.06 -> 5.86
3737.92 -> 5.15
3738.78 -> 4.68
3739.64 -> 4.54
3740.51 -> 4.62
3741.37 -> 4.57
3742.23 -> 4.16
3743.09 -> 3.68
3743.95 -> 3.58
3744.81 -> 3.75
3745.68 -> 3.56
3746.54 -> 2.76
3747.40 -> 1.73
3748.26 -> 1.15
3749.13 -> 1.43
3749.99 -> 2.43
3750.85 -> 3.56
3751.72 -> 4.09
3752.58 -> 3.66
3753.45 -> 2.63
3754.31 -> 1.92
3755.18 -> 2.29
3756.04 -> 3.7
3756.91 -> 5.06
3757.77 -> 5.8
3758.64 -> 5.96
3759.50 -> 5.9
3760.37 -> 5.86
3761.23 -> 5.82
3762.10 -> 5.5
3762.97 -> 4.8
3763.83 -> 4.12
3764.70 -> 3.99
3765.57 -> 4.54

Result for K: 7.83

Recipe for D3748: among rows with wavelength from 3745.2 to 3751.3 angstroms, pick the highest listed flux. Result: 3.56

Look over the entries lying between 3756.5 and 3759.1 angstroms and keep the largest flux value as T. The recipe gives 5.96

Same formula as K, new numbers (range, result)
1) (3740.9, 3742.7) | 4.57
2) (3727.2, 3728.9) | 8.16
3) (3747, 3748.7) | 1.73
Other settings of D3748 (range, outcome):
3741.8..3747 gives 4.16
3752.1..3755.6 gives 3.66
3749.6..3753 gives 4.09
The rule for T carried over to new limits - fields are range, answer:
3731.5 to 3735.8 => 7.88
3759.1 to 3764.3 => 5.9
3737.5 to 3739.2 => 5.15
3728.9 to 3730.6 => 7.99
